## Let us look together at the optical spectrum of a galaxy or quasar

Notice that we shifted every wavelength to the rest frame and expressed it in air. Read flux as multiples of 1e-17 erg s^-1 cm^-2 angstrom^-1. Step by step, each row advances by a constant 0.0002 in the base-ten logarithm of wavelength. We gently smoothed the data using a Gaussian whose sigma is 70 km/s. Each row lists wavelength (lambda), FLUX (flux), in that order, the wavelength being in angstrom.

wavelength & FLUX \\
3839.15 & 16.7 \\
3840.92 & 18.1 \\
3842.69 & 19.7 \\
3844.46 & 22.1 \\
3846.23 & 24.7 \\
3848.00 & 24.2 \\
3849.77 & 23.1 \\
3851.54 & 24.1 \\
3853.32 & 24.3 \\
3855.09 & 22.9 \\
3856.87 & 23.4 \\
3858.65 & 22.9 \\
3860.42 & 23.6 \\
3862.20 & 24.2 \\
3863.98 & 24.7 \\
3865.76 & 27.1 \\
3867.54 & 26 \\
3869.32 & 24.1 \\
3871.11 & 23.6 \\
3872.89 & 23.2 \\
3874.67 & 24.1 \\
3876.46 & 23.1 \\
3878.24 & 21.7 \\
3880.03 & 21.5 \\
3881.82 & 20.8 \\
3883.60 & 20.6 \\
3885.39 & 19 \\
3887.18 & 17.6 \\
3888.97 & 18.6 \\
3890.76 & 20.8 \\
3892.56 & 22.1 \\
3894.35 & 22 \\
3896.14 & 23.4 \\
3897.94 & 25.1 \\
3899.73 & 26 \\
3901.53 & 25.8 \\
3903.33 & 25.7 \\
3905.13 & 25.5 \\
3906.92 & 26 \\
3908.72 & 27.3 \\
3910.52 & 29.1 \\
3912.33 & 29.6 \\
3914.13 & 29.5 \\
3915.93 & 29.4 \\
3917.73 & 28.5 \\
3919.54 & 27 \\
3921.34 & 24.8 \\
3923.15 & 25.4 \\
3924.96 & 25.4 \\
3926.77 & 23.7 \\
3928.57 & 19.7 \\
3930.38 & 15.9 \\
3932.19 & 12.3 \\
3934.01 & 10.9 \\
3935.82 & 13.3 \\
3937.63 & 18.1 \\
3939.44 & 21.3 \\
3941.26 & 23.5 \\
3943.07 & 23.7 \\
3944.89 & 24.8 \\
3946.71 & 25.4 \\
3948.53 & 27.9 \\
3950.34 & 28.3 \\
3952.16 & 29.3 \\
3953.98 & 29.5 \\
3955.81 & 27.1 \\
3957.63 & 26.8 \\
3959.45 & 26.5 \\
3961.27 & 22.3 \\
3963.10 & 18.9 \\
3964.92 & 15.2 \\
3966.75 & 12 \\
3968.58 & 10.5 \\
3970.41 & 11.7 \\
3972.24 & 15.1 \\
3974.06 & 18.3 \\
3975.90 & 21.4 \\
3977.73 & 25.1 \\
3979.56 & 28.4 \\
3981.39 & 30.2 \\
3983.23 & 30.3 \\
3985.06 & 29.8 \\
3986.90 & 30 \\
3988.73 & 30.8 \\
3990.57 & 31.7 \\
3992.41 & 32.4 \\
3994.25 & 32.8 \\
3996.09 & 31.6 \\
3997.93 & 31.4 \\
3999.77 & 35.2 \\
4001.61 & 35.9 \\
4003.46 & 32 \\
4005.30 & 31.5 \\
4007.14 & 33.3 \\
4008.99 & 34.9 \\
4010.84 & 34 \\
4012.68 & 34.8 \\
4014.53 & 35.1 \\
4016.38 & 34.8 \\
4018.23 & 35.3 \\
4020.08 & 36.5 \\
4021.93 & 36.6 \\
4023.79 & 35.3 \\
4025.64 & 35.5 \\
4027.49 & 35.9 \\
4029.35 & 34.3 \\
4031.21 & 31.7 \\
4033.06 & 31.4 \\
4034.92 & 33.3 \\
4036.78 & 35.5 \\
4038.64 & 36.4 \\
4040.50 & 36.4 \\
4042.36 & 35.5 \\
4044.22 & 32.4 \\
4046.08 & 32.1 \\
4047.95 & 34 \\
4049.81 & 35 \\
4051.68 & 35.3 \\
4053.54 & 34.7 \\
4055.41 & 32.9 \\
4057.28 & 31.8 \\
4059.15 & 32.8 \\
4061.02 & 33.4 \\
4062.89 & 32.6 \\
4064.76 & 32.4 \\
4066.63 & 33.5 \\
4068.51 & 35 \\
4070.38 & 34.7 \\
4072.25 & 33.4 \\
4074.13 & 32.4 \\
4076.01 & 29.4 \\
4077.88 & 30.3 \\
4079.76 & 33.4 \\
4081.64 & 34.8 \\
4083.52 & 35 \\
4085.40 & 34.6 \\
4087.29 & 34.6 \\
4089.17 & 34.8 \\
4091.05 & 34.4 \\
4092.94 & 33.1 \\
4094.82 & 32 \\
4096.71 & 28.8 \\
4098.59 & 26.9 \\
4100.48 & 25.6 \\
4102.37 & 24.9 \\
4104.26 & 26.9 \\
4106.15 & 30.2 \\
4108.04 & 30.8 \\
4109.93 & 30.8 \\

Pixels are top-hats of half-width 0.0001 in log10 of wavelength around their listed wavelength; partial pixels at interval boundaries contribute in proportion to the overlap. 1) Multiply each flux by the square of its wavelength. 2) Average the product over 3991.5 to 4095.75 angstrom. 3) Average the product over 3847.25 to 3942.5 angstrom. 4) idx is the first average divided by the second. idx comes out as 1.58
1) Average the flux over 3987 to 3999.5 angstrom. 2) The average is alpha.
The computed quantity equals 31.9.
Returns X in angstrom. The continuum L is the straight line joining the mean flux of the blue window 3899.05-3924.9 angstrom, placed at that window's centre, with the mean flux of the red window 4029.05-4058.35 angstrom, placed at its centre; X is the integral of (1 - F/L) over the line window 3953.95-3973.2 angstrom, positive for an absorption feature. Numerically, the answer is 6.8 angstrom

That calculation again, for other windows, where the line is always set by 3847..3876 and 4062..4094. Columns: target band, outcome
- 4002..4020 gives -2.12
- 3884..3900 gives 2.52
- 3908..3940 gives 4.63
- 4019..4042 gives -2.59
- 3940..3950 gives 0.93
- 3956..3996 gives 6.96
